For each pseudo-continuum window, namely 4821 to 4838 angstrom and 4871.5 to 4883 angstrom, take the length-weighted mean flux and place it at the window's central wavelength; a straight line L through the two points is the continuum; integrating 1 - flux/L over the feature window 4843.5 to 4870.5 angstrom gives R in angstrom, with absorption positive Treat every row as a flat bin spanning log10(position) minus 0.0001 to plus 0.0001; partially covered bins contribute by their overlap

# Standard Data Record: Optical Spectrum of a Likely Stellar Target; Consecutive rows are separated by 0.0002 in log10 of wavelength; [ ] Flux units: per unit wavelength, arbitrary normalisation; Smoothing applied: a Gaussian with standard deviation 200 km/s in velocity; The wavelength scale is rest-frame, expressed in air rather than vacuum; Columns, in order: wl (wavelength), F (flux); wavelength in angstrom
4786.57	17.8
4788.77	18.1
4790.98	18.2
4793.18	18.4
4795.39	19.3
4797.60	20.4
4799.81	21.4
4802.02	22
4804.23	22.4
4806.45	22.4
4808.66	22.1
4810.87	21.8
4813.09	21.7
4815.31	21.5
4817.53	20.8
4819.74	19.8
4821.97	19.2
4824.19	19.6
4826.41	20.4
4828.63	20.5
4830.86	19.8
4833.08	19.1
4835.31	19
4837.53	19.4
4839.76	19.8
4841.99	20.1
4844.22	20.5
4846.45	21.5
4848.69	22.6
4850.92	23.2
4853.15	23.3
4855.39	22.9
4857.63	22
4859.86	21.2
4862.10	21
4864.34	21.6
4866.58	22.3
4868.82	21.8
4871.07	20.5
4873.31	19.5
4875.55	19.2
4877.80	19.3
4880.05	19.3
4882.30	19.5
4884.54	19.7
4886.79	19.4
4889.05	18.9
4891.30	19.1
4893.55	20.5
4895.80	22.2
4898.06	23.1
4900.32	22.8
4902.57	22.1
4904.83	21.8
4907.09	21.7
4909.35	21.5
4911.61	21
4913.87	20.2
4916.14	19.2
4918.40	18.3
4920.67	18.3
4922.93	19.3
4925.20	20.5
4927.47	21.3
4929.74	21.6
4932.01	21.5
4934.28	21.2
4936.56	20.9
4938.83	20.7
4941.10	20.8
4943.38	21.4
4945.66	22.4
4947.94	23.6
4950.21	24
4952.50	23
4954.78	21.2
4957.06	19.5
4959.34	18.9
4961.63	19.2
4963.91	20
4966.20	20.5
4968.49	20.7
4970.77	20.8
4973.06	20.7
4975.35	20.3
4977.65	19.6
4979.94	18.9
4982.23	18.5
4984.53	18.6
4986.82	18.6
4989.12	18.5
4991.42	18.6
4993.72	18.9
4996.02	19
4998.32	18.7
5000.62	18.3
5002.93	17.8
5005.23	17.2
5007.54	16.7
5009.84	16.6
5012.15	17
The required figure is -3.4 angstrom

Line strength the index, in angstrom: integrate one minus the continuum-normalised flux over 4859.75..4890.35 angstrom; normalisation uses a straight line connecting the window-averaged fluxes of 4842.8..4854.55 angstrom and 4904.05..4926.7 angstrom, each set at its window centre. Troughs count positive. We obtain 1.7 angstrom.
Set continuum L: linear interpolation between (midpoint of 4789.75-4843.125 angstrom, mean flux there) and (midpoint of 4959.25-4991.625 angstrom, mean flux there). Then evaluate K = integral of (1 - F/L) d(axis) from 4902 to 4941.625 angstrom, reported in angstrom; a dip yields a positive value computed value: -1.6 angstrom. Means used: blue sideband 20.4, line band 20.6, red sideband 19.5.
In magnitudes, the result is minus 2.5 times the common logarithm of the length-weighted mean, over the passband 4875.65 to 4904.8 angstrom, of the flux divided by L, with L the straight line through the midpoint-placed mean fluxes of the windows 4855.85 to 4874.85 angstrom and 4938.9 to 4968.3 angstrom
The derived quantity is 0.04 mag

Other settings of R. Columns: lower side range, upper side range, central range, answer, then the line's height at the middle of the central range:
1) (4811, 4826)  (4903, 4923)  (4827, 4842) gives 0.6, 20.5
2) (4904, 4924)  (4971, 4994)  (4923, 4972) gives -3.5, 19.7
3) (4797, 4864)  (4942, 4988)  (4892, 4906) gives -0.8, 20.8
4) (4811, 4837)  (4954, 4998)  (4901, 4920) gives -0.9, 19.8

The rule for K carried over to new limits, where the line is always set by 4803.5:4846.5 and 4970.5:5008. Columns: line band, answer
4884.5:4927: -1.9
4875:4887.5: 0.3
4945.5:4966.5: -2.3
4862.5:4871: -0.7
